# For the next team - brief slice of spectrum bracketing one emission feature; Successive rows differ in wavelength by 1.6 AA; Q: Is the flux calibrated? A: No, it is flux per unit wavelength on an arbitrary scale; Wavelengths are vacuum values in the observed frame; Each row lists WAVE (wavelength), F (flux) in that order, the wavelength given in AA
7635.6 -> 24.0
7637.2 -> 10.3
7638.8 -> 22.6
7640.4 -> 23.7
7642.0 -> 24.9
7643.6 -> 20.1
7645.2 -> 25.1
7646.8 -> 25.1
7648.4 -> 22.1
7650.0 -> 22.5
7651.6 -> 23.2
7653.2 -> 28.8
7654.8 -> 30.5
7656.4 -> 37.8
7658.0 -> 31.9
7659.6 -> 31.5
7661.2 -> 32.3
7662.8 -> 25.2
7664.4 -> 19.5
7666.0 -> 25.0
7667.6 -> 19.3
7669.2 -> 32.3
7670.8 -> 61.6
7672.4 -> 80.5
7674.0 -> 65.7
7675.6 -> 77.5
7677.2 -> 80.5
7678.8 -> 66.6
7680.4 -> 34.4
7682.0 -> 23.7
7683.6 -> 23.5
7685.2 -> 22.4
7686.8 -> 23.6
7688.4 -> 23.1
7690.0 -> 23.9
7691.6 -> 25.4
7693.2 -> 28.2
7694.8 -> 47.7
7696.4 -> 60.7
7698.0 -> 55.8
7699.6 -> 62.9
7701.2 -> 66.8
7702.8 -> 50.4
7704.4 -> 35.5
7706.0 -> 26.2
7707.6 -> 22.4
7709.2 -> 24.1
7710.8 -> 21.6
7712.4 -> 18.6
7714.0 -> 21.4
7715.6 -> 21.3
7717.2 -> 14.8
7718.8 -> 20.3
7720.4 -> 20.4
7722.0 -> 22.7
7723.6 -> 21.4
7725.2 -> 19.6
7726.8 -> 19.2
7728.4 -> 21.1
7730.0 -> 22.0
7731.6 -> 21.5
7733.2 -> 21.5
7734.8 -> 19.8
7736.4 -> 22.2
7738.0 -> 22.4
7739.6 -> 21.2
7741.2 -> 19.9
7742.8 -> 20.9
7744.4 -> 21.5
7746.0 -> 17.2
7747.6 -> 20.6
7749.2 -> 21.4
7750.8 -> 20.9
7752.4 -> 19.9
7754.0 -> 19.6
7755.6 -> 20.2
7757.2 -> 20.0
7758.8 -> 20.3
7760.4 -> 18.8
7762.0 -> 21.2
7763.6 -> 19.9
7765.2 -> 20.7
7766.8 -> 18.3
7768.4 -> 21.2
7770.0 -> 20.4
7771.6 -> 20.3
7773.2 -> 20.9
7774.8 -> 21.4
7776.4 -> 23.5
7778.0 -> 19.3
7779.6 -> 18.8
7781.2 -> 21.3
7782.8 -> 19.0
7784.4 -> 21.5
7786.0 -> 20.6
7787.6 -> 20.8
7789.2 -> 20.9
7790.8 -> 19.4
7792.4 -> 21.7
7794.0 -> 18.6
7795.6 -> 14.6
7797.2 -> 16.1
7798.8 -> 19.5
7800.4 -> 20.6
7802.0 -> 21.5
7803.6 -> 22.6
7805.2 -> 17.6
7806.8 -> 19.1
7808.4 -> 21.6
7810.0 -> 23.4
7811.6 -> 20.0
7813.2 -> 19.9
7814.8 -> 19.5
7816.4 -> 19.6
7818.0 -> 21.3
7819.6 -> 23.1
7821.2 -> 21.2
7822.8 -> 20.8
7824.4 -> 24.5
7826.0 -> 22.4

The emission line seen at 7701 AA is [N II]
